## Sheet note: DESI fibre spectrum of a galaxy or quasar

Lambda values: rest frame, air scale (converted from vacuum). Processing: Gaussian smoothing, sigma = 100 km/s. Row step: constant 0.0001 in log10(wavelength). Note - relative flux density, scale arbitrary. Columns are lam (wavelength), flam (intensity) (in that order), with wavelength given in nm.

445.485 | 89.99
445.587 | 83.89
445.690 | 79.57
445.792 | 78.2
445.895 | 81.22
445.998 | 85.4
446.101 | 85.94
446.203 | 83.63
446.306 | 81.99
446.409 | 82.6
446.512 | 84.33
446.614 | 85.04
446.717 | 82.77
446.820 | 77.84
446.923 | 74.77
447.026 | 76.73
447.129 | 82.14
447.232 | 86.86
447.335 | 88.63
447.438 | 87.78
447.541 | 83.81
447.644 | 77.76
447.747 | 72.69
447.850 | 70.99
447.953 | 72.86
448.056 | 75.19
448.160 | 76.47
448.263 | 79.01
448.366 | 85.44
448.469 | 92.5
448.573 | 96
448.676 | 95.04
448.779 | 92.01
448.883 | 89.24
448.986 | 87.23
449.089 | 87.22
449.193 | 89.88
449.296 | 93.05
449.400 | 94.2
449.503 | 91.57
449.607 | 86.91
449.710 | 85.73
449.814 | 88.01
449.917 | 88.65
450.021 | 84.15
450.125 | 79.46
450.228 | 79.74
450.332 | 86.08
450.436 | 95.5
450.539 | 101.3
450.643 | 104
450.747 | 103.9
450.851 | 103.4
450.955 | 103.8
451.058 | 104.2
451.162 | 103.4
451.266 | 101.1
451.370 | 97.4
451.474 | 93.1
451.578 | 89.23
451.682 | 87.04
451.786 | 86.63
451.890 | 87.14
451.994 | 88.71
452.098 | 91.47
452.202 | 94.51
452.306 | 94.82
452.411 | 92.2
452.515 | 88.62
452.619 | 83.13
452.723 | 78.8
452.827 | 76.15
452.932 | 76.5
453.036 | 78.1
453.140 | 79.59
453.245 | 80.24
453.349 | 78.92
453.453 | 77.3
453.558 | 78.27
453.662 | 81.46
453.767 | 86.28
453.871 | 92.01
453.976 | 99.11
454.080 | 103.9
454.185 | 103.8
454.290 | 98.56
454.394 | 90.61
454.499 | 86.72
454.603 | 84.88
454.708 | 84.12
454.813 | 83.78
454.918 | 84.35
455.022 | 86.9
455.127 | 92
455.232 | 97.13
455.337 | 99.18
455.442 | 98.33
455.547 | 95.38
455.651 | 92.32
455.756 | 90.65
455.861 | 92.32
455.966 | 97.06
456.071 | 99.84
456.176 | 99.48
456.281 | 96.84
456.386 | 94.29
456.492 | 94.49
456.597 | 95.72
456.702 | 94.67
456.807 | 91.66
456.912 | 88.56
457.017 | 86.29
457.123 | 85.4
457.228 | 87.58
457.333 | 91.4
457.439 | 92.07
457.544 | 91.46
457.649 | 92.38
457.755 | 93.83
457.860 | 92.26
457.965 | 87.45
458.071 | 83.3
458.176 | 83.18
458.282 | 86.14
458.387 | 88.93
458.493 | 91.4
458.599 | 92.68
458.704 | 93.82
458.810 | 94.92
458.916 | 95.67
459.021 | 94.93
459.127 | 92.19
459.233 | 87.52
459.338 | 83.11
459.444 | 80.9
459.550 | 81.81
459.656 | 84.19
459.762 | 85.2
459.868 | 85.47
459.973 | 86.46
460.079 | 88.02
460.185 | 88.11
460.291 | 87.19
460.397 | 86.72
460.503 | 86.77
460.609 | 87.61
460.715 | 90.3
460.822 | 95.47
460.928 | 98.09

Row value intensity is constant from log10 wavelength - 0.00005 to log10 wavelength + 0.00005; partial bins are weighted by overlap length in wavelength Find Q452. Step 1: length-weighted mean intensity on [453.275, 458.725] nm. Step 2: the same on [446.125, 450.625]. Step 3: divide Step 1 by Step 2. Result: 1.07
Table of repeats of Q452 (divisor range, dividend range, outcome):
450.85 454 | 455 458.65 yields 1.04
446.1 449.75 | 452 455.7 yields 1.05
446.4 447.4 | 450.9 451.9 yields 1.16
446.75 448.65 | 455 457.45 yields 1.15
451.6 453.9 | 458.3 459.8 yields 1.05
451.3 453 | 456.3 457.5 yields 1.04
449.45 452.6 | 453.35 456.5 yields 0.99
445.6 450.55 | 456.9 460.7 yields 1.05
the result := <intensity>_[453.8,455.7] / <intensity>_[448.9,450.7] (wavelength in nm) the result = 1.04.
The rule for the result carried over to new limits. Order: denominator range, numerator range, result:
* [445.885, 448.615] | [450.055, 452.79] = 1.14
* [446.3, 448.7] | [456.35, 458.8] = 1.10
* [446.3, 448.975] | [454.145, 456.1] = 1.12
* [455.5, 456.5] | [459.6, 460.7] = 0.91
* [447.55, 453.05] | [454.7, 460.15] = 1.02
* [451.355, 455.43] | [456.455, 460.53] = 1.01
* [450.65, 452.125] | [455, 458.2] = 0.96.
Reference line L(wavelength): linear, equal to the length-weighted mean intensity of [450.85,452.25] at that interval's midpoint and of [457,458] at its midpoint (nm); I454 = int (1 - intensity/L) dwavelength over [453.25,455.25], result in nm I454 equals 0.09 nm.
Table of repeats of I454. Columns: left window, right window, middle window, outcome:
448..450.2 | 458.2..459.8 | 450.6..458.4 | -0.25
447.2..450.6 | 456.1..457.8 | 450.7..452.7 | -0.13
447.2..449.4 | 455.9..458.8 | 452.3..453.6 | 0.10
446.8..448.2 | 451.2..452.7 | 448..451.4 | -0.26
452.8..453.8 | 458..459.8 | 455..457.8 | -0.30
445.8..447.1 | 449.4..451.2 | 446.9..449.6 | 0.08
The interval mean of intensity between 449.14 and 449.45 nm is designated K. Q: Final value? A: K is 92.2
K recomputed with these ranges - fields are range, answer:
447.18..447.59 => 86.8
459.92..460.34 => 87.6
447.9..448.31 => 75.8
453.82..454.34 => 99.4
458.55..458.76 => 93.4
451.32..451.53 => 95.1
